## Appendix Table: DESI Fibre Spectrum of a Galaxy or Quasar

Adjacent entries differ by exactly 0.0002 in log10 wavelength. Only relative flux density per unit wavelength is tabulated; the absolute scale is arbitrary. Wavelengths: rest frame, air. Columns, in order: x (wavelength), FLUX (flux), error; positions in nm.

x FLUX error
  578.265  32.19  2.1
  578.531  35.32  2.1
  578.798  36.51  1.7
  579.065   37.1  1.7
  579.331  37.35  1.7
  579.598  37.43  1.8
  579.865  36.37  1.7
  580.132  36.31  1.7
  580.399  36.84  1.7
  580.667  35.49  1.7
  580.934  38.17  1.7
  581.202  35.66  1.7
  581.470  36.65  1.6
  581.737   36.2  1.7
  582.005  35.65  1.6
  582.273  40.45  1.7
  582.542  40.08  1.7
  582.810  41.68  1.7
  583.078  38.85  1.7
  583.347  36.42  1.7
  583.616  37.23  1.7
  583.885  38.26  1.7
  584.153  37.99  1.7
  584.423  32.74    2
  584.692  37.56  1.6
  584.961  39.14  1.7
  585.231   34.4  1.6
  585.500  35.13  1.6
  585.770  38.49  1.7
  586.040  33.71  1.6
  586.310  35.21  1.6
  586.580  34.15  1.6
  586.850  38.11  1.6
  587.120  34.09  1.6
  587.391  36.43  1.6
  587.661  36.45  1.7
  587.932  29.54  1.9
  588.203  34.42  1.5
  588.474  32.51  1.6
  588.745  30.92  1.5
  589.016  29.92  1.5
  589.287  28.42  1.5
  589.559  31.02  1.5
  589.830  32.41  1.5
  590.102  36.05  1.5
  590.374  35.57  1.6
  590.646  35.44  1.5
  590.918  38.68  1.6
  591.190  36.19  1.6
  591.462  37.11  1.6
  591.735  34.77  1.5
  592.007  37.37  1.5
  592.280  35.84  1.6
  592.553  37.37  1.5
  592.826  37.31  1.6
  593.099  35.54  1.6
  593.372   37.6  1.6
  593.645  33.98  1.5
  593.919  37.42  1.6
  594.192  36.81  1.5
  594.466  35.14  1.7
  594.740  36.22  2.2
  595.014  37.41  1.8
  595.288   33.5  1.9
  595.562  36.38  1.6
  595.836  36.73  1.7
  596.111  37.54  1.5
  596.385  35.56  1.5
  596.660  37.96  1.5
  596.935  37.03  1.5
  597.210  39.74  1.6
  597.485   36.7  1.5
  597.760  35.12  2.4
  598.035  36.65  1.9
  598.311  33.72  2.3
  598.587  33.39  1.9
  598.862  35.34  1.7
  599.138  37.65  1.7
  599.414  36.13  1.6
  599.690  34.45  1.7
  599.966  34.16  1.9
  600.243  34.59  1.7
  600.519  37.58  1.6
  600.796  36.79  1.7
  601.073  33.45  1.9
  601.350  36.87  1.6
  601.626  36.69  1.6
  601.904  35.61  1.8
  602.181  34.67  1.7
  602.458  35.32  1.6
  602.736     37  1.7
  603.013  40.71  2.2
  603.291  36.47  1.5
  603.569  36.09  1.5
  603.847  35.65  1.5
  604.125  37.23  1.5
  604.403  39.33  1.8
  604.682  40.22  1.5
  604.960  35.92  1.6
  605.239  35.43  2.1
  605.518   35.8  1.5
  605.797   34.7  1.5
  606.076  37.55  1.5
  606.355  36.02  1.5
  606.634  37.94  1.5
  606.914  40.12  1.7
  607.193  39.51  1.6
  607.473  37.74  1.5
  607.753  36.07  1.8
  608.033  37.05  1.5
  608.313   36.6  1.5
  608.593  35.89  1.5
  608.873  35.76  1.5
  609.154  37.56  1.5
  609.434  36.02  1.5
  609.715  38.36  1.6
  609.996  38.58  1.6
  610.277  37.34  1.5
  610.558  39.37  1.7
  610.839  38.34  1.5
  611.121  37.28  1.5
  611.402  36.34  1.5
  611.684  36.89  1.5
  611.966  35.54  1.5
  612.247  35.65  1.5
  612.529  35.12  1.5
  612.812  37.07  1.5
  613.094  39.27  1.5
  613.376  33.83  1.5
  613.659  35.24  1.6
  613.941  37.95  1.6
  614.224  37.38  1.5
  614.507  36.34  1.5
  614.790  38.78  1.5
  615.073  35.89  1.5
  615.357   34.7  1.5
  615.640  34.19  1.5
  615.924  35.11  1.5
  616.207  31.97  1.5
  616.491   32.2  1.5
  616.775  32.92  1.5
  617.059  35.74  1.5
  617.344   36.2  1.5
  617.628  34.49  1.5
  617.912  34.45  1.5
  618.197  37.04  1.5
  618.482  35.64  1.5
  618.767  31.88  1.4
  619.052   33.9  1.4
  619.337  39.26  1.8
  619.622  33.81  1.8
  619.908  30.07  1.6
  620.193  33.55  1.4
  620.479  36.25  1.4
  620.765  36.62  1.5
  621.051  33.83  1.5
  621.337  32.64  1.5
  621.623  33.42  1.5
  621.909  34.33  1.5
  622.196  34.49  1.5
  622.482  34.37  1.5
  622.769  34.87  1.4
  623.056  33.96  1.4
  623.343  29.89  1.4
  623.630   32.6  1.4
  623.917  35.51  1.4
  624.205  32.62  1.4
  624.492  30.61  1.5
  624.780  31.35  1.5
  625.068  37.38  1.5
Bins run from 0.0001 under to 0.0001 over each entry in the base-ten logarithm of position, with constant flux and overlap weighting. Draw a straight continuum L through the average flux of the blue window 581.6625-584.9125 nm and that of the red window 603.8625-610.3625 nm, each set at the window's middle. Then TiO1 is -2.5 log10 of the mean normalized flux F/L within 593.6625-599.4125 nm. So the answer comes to 0.04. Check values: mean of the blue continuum 37.8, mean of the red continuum 37.2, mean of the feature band 36.2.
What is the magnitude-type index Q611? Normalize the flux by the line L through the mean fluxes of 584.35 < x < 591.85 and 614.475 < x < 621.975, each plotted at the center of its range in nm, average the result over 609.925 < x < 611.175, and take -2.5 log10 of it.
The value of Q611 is -0.107 mag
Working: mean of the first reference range 34.6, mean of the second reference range 34.6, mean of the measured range 38.2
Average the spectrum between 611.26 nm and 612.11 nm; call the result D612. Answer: 36.3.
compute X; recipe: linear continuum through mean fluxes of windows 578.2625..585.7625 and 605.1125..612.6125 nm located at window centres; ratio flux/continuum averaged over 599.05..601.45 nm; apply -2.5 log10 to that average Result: 0.04 mag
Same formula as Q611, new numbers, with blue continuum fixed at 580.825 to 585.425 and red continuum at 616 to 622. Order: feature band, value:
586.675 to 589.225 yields 0.11 mag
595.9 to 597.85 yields -0.03 mag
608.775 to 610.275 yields -0.06 mag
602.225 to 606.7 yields -0.04 mag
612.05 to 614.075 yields -0.04 mag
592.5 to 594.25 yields 0.00 mag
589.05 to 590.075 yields 0.18 mag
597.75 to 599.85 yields 0.02 mag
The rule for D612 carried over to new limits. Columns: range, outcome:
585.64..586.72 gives 35.4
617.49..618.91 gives 34.7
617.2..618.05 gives 35.1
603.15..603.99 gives 36.1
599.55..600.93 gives 35.5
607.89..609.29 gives 36.6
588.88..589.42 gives 29.2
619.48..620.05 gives 31.9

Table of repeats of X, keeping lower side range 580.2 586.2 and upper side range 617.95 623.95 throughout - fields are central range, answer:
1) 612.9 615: -0.07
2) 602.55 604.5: -0.06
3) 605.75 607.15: -0.07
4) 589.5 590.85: 0.06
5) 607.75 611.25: -0.07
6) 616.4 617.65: 0.00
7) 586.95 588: 0.07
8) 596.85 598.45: -0.01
